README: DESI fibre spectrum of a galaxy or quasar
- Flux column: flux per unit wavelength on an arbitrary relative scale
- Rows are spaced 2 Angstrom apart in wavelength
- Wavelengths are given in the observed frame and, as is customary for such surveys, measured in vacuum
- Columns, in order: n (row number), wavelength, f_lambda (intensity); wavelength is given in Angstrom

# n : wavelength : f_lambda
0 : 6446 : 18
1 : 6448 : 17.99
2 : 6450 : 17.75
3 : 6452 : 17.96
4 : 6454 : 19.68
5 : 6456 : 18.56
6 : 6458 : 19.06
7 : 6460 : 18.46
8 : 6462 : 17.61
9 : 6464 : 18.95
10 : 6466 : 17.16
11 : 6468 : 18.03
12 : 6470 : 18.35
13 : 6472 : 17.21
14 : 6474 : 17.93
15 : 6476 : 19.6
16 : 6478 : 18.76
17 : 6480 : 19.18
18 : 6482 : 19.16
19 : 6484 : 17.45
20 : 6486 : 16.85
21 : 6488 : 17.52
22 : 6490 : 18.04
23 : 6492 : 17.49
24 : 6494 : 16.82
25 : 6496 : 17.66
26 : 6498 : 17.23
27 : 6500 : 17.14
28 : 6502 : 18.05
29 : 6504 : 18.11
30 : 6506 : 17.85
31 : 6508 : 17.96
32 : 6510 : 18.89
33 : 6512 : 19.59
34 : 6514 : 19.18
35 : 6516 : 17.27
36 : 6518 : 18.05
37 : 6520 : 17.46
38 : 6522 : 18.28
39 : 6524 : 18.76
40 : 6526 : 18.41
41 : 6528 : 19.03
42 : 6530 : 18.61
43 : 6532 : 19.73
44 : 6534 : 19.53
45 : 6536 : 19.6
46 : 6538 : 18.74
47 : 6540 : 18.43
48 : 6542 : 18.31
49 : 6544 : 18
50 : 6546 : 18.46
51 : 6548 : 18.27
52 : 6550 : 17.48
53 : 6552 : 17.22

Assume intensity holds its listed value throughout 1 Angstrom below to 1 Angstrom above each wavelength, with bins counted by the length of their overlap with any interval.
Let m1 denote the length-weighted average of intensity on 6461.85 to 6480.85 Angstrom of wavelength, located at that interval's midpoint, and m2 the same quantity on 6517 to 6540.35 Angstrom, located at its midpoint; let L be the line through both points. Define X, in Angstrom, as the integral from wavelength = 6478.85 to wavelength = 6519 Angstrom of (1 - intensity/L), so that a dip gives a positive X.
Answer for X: 1.1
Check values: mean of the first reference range 18.3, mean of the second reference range 18.7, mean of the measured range 18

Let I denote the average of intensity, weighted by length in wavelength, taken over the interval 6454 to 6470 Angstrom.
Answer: 18.4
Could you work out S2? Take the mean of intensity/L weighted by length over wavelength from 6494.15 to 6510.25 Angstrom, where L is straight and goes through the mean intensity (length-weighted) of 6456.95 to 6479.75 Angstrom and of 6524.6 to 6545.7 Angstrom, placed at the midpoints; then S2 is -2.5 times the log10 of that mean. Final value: 0.05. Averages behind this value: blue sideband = 18.3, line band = 17.8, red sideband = 18.8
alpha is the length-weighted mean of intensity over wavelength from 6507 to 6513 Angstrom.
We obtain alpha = 18.8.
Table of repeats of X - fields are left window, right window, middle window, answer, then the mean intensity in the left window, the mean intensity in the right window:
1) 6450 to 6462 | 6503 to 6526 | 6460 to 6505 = 1.3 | 18.6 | 18.3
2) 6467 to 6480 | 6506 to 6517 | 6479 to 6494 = 0.4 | 18.4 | 18.5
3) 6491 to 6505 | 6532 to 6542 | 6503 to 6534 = -0.3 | 17.5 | 19.1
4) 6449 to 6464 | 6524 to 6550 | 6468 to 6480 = 0.1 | 18.5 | 18.7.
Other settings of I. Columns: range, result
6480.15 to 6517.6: 17.9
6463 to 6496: 18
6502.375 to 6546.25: 18.6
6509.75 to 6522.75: 18.4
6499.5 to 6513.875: 18.3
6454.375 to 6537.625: 18.3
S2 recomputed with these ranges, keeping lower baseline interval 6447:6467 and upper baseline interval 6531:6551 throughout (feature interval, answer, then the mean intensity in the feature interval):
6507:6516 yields -0.01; 18.7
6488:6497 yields 0.06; 17.5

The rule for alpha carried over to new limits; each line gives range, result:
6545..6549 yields 18.4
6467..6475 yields 17.9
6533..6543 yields 18.9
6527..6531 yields 18.8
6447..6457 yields 18.4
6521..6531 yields 18.6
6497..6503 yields 17.5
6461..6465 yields 18.3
